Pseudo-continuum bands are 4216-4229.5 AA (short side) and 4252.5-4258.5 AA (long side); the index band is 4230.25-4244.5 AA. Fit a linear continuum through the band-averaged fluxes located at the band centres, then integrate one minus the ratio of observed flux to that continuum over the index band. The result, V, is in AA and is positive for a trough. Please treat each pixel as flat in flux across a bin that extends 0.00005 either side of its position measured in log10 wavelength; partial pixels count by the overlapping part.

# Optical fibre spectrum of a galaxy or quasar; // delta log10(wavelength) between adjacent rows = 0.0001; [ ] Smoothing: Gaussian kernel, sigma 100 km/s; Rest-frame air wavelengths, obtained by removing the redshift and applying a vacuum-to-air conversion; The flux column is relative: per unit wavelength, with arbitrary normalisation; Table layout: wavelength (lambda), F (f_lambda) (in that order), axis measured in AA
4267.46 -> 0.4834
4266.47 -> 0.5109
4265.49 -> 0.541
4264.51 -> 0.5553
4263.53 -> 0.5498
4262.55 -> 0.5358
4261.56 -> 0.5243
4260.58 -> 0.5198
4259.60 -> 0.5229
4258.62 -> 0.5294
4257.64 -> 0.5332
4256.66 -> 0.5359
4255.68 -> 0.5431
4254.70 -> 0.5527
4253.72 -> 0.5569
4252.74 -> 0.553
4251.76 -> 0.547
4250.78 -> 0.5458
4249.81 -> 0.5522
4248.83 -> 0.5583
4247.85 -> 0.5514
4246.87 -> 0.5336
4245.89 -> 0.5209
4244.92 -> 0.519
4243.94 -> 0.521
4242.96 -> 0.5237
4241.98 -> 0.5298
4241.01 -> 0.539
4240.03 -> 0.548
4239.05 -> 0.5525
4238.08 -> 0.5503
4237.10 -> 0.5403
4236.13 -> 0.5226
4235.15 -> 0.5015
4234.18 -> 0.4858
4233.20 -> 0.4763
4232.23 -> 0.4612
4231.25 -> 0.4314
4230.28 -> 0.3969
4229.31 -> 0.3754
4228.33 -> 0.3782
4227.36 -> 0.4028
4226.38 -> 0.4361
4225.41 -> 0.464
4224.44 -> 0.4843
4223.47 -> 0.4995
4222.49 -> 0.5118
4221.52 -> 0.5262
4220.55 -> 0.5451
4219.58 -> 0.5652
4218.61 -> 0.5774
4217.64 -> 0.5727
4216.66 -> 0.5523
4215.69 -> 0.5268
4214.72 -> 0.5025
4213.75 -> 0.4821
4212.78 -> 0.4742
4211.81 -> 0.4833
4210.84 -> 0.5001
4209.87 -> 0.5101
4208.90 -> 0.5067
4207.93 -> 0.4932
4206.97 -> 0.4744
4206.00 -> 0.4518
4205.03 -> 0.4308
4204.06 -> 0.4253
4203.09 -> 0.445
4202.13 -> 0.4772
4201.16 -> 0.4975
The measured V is 0.2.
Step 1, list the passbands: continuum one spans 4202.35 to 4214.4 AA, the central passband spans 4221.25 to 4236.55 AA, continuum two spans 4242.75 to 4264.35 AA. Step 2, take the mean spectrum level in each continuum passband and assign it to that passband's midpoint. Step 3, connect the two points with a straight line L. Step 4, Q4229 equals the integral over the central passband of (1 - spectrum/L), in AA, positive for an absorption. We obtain 1.4 AA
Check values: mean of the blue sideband 0.474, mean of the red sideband 0.538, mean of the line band 0.458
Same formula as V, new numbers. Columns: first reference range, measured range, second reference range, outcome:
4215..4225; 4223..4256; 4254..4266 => 1.9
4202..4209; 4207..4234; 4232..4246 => 0.0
